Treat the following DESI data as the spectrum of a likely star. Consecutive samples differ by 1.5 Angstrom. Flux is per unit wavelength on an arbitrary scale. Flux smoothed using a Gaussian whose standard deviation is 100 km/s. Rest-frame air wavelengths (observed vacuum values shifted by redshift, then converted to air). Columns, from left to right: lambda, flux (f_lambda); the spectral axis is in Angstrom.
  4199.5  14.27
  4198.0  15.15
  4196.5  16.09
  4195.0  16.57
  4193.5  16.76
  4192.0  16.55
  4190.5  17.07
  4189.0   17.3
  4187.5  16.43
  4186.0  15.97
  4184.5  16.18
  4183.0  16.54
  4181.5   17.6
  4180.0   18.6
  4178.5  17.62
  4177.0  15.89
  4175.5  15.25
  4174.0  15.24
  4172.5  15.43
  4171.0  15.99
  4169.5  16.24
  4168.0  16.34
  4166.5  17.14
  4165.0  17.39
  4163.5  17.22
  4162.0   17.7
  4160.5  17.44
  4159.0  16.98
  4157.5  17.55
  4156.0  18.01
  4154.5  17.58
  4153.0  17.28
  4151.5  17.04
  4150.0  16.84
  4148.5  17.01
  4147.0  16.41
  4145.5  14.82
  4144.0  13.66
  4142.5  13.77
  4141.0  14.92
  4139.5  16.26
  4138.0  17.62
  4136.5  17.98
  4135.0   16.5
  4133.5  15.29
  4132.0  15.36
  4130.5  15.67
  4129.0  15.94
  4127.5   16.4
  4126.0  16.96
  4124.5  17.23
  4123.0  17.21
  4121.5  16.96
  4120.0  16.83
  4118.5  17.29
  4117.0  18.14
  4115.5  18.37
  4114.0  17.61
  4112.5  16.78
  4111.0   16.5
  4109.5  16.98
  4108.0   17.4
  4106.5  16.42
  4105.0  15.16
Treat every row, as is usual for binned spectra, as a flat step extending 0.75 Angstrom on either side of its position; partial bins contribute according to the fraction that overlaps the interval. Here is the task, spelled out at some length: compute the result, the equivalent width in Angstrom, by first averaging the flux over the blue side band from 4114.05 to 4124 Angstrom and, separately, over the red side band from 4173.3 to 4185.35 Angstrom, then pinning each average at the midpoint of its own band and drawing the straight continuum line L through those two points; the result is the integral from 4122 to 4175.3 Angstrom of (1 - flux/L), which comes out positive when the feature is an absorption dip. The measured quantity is 1.84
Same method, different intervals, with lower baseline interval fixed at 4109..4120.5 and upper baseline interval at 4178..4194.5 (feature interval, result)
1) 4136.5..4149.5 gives 1.10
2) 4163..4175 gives 0.50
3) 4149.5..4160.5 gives -0.15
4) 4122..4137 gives 0.71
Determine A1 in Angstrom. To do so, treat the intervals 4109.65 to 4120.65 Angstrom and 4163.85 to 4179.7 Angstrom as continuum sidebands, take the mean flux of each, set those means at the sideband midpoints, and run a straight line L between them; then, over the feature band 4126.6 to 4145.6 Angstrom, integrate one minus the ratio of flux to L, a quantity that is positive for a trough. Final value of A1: 1.4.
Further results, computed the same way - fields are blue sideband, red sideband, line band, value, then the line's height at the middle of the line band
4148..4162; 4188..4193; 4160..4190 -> 0.76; 17.1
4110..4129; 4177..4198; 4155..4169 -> -0.32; 16.9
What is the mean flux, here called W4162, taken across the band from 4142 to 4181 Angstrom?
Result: 16.6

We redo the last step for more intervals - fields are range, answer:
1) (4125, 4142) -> 16.2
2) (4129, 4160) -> 16.3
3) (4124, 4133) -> 16.2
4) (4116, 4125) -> 17.3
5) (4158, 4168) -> 17.2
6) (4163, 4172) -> 16.7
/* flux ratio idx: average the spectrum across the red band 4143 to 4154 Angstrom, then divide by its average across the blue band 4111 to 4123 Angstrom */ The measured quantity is 0.9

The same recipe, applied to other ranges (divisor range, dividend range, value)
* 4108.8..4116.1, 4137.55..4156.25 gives 0.94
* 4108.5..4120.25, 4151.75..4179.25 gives 0.97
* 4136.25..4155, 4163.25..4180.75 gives 1.02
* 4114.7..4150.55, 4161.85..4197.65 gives 1.01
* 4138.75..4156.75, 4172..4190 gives 1.02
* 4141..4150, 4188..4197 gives 1.10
